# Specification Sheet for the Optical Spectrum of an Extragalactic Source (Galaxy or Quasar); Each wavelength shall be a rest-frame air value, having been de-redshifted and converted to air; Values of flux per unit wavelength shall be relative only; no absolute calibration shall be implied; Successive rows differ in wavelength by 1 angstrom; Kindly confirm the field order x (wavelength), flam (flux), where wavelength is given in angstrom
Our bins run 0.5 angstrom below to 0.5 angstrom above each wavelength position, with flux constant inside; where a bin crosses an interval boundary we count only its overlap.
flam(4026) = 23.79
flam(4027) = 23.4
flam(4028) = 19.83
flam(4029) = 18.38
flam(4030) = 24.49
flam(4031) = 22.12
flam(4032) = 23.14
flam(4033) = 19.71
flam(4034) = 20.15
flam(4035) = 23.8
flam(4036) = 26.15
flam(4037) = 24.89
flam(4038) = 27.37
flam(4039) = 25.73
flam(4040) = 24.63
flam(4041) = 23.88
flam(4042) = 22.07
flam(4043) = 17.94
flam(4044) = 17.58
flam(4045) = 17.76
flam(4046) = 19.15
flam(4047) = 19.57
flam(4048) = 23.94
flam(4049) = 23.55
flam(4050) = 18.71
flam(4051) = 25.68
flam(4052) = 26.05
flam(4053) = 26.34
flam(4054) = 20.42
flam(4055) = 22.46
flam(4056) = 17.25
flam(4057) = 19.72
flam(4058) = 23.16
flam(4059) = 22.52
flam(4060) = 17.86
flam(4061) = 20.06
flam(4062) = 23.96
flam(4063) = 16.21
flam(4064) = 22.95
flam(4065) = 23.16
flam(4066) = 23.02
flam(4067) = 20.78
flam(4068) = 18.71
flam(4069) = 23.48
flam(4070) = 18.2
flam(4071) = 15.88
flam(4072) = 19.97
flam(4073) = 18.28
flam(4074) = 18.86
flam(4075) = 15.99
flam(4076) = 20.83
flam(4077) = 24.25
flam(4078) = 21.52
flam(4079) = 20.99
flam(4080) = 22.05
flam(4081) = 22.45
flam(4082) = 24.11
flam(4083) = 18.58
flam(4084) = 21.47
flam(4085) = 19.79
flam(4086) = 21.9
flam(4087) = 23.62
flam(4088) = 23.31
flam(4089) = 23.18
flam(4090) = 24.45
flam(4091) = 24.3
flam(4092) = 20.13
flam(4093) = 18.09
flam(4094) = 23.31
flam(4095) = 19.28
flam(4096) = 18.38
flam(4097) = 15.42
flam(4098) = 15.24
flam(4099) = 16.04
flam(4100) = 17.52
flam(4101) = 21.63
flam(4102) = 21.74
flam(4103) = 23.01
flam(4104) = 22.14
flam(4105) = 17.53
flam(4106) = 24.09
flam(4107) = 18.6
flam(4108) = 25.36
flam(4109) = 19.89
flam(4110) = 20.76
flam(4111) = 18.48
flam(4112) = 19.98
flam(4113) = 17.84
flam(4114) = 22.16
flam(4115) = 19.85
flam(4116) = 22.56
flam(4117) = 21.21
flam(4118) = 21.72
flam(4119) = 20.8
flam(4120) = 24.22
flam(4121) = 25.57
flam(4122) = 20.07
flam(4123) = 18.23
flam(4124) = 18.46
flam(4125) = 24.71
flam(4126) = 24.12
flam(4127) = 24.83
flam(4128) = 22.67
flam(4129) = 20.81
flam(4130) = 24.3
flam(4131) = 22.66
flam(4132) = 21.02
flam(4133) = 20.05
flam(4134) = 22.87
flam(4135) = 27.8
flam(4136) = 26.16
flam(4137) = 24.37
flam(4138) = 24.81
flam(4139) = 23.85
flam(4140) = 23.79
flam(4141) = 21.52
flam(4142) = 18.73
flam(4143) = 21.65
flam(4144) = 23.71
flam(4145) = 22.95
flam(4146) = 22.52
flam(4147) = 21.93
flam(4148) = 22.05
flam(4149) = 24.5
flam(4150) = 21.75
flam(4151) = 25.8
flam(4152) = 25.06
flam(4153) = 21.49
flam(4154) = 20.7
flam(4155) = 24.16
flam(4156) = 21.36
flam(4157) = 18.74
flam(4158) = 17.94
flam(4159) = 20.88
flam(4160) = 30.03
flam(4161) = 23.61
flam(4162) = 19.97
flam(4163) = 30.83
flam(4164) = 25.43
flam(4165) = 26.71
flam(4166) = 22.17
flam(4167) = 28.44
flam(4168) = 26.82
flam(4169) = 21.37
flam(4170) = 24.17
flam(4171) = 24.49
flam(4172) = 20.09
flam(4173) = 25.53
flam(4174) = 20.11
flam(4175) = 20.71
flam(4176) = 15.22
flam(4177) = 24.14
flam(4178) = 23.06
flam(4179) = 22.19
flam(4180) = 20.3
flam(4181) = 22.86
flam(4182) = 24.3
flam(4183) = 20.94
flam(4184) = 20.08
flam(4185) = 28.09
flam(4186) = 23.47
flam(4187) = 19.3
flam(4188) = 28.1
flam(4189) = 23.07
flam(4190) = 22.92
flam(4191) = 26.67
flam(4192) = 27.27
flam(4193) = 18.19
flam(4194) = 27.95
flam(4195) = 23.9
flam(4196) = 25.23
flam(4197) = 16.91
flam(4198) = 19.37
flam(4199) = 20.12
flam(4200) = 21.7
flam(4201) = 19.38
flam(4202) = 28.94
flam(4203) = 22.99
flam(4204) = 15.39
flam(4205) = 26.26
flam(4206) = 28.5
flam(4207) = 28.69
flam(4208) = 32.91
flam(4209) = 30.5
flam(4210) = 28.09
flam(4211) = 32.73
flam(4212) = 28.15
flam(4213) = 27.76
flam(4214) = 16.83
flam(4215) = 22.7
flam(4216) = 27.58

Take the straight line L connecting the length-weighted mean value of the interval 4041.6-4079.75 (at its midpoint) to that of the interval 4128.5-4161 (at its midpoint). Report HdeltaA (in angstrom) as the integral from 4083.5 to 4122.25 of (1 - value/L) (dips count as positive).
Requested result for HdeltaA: 1.6 angstrom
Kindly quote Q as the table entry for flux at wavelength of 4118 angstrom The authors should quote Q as 21.72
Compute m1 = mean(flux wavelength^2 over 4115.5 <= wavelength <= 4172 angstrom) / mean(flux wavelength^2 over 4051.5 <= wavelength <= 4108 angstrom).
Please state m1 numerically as 1.14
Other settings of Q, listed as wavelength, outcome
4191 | 26.67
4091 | 24.3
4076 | 20.83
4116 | 22.56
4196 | 25.23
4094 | 23.31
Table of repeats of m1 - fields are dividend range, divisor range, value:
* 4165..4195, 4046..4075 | 1.17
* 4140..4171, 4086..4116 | 1.16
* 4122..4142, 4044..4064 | 1.12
